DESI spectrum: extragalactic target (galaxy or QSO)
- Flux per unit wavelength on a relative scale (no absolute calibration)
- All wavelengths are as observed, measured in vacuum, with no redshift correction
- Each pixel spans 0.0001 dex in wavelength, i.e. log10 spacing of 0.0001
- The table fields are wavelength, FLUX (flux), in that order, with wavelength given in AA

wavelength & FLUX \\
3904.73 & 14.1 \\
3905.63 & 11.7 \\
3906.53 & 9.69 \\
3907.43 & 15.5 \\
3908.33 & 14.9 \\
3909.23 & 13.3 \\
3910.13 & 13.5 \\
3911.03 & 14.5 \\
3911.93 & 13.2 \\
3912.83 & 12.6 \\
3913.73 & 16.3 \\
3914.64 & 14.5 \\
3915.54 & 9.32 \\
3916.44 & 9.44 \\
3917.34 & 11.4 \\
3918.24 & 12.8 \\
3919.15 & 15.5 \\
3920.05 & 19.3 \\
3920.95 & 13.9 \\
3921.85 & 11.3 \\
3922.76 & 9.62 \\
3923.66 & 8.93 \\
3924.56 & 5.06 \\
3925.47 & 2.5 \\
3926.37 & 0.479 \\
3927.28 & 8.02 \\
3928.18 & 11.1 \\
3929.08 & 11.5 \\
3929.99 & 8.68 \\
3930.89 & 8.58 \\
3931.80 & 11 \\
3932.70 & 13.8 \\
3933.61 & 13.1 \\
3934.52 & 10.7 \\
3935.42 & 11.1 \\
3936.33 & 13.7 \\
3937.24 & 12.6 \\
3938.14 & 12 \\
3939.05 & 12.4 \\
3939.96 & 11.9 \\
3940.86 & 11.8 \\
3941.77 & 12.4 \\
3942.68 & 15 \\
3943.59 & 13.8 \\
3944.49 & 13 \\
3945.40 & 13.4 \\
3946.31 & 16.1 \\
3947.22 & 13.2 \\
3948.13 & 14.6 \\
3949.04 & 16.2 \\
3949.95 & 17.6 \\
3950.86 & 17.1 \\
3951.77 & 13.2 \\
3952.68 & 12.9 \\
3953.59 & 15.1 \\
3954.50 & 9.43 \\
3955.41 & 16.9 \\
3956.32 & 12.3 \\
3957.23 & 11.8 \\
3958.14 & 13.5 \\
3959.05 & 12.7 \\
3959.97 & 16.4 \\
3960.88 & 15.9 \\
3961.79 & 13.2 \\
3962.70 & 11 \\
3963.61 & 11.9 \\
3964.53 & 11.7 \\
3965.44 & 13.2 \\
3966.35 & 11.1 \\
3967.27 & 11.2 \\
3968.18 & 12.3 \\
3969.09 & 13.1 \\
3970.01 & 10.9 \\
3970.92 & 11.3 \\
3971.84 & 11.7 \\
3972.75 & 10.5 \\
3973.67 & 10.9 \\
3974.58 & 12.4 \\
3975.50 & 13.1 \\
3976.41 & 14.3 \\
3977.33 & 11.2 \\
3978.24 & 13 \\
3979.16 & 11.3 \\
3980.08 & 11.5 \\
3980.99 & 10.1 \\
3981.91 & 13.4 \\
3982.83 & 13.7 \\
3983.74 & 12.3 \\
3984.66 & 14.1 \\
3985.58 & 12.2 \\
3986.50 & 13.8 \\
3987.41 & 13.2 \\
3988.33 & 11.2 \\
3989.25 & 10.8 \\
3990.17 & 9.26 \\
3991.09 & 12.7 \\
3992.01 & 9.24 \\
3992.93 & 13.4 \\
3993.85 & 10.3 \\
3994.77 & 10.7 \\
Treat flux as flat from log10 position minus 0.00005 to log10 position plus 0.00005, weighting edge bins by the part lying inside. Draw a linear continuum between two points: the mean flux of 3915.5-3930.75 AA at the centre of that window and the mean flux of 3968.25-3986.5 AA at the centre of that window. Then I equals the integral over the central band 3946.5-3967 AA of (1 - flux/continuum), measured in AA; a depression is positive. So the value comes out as -4.3 AA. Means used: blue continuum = 9.92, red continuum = 12.2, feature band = 13.7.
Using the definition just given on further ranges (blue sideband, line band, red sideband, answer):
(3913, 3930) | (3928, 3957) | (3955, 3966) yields -2.20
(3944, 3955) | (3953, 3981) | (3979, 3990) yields 1.77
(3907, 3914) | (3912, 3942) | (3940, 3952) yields 6.54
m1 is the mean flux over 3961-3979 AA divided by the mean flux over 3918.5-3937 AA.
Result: 1.16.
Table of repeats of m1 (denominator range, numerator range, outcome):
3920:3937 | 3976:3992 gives 1.22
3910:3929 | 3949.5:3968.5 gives 1.21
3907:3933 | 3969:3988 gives 1.08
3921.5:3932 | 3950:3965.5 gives 1.70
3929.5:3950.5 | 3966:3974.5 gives 0.89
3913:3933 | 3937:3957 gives 1.30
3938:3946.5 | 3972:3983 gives 0.92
